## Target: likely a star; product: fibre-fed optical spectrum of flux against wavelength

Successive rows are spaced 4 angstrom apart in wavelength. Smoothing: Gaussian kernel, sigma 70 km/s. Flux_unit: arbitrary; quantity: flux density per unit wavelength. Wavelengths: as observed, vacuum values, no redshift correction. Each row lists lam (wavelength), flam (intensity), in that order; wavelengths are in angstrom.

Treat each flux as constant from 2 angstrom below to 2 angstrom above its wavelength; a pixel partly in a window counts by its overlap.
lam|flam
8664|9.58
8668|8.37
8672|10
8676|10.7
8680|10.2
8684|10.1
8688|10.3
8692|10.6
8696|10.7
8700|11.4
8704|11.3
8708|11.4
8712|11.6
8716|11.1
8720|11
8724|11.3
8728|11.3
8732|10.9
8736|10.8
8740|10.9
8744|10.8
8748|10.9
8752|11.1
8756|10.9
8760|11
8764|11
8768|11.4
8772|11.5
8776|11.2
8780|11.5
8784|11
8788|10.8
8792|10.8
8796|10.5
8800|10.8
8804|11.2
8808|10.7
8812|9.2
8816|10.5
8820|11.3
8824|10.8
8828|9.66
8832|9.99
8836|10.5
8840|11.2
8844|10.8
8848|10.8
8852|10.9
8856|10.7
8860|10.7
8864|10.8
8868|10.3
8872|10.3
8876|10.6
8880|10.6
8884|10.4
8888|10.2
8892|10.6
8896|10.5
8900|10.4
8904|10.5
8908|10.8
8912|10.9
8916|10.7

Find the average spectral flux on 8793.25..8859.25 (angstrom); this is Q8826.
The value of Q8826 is 10.6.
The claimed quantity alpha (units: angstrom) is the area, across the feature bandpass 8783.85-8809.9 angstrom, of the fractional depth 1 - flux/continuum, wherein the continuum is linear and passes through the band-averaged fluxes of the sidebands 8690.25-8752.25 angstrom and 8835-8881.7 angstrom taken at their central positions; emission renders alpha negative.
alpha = 0.1 angstrom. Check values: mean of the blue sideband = 11.1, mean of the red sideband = 10.7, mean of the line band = 10.8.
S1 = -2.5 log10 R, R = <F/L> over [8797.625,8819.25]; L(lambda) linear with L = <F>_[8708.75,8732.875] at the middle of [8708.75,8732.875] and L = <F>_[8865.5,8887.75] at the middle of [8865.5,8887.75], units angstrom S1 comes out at 0.03 mag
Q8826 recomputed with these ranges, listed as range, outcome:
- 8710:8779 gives 11.1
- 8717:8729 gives 11.2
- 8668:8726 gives 10.8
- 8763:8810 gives 11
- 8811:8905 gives 10.5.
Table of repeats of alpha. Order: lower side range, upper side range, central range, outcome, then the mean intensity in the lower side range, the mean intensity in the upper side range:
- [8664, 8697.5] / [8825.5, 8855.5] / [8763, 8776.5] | -1.2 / 10.1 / 10.6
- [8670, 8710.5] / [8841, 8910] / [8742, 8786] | -2.0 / 10.7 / 10.6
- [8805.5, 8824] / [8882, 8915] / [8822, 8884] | -0.3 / 10.5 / 10.5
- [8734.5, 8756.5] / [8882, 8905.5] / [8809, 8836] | 1.0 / 10.9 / 10.4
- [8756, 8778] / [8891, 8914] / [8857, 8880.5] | 0.5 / 11.2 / 10.6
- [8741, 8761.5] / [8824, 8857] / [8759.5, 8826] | -0.7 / 10.9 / 10.6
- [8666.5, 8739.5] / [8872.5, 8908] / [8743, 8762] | -0.5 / 10.7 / 10.5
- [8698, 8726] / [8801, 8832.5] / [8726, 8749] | 0.3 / 11.3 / 10.5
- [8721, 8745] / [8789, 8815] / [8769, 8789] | -1.0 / 11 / 10.5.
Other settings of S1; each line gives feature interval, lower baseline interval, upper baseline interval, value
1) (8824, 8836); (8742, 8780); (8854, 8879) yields 0.07 mag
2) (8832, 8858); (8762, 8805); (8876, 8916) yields 0.00 mag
